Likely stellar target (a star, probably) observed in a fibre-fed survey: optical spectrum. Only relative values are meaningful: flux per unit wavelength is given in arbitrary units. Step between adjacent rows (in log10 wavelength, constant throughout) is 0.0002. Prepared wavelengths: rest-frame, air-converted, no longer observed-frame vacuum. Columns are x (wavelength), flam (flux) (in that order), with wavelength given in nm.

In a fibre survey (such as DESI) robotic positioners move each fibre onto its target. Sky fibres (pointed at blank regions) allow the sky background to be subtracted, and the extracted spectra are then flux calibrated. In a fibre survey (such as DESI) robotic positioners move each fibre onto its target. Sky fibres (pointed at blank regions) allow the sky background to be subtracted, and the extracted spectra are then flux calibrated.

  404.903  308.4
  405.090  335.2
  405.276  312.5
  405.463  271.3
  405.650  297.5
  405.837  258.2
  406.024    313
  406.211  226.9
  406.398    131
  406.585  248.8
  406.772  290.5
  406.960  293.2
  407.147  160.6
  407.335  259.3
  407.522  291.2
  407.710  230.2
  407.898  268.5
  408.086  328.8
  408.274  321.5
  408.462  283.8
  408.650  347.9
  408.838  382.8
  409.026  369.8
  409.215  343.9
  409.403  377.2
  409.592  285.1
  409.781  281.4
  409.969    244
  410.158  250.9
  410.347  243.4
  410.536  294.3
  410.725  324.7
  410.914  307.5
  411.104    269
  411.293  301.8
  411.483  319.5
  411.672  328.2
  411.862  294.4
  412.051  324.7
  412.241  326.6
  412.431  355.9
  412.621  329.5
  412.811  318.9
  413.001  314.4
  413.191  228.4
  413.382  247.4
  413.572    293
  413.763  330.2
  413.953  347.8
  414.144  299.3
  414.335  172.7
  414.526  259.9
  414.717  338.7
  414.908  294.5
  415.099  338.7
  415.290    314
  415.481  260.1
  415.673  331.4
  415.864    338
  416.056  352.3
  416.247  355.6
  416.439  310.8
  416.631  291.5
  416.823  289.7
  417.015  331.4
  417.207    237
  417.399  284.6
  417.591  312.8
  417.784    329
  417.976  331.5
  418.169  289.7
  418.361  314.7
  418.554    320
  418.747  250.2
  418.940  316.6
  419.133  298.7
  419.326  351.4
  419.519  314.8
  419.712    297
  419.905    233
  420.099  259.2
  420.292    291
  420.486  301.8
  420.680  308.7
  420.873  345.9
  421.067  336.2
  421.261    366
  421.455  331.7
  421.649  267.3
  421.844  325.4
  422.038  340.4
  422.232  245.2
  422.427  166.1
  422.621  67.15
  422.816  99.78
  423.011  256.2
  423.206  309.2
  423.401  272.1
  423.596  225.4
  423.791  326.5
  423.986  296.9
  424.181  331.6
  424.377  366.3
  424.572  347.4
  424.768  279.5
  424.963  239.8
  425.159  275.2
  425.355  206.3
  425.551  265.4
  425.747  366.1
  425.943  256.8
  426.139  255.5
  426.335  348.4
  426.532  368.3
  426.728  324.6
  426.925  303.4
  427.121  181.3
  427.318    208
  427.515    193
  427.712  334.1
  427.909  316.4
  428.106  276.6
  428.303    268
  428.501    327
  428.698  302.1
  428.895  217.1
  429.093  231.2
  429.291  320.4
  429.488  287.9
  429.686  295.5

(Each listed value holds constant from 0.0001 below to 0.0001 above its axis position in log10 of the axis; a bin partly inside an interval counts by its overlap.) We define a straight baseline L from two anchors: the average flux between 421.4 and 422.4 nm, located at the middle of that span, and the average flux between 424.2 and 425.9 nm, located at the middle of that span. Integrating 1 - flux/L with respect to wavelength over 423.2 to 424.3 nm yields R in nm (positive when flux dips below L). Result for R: -0.004 nm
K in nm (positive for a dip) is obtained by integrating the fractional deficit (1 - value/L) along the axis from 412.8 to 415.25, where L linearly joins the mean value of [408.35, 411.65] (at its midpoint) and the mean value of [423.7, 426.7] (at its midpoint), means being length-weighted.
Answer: 0.13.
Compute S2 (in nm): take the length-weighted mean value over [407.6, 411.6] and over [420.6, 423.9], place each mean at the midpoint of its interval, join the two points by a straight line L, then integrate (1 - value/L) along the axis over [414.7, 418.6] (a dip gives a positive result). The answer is -0.37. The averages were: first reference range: 304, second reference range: 270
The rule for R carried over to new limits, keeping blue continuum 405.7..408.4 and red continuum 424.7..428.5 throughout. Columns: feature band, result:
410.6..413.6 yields -0.46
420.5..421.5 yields -0.23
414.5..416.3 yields -0.35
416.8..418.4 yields -0.19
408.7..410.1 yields -0.34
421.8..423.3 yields 0.28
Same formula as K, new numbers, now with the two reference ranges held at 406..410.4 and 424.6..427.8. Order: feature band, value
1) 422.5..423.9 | 0.280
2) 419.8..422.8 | 0.044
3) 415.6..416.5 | -0.190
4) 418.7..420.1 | -0.074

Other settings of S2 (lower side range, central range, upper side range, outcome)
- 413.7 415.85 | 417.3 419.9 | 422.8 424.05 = -0.20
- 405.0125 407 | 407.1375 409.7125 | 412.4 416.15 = -0.26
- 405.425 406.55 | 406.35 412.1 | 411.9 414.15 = -0.30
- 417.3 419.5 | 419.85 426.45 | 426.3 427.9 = 0.31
